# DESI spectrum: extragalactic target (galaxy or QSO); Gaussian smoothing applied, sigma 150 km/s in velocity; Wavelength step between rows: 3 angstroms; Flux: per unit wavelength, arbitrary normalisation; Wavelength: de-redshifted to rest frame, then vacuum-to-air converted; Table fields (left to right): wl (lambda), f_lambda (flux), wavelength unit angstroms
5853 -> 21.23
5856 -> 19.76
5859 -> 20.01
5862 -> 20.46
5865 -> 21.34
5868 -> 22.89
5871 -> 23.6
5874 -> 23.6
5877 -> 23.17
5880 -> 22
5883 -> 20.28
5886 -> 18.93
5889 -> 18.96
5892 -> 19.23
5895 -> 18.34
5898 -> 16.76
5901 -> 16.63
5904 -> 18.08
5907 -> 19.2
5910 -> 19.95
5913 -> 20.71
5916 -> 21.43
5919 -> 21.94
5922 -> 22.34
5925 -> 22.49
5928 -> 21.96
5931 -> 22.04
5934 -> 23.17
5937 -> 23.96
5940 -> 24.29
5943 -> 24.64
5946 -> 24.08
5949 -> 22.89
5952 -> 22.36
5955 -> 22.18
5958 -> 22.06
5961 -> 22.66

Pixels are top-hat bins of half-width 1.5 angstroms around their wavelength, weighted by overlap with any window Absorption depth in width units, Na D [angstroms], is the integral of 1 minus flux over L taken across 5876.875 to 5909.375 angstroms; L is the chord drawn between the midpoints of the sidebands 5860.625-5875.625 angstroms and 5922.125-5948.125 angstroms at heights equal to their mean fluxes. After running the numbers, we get 5.19 angstroms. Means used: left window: 22.4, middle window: 19.1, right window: 23.3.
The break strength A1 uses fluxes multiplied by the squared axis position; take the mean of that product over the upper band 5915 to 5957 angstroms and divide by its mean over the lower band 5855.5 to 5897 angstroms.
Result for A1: 1.12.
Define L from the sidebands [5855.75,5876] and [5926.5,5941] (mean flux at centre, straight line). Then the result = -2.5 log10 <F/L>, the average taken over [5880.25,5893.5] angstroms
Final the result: 0.13 mag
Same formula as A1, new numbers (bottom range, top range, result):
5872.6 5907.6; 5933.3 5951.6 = 1.24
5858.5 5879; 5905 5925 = 0.96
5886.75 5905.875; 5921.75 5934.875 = 1.25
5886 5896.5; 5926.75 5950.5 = 1.26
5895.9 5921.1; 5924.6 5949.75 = 1.21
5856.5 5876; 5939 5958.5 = 1.09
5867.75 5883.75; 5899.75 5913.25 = 0.84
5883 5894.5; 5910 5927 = 1.14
